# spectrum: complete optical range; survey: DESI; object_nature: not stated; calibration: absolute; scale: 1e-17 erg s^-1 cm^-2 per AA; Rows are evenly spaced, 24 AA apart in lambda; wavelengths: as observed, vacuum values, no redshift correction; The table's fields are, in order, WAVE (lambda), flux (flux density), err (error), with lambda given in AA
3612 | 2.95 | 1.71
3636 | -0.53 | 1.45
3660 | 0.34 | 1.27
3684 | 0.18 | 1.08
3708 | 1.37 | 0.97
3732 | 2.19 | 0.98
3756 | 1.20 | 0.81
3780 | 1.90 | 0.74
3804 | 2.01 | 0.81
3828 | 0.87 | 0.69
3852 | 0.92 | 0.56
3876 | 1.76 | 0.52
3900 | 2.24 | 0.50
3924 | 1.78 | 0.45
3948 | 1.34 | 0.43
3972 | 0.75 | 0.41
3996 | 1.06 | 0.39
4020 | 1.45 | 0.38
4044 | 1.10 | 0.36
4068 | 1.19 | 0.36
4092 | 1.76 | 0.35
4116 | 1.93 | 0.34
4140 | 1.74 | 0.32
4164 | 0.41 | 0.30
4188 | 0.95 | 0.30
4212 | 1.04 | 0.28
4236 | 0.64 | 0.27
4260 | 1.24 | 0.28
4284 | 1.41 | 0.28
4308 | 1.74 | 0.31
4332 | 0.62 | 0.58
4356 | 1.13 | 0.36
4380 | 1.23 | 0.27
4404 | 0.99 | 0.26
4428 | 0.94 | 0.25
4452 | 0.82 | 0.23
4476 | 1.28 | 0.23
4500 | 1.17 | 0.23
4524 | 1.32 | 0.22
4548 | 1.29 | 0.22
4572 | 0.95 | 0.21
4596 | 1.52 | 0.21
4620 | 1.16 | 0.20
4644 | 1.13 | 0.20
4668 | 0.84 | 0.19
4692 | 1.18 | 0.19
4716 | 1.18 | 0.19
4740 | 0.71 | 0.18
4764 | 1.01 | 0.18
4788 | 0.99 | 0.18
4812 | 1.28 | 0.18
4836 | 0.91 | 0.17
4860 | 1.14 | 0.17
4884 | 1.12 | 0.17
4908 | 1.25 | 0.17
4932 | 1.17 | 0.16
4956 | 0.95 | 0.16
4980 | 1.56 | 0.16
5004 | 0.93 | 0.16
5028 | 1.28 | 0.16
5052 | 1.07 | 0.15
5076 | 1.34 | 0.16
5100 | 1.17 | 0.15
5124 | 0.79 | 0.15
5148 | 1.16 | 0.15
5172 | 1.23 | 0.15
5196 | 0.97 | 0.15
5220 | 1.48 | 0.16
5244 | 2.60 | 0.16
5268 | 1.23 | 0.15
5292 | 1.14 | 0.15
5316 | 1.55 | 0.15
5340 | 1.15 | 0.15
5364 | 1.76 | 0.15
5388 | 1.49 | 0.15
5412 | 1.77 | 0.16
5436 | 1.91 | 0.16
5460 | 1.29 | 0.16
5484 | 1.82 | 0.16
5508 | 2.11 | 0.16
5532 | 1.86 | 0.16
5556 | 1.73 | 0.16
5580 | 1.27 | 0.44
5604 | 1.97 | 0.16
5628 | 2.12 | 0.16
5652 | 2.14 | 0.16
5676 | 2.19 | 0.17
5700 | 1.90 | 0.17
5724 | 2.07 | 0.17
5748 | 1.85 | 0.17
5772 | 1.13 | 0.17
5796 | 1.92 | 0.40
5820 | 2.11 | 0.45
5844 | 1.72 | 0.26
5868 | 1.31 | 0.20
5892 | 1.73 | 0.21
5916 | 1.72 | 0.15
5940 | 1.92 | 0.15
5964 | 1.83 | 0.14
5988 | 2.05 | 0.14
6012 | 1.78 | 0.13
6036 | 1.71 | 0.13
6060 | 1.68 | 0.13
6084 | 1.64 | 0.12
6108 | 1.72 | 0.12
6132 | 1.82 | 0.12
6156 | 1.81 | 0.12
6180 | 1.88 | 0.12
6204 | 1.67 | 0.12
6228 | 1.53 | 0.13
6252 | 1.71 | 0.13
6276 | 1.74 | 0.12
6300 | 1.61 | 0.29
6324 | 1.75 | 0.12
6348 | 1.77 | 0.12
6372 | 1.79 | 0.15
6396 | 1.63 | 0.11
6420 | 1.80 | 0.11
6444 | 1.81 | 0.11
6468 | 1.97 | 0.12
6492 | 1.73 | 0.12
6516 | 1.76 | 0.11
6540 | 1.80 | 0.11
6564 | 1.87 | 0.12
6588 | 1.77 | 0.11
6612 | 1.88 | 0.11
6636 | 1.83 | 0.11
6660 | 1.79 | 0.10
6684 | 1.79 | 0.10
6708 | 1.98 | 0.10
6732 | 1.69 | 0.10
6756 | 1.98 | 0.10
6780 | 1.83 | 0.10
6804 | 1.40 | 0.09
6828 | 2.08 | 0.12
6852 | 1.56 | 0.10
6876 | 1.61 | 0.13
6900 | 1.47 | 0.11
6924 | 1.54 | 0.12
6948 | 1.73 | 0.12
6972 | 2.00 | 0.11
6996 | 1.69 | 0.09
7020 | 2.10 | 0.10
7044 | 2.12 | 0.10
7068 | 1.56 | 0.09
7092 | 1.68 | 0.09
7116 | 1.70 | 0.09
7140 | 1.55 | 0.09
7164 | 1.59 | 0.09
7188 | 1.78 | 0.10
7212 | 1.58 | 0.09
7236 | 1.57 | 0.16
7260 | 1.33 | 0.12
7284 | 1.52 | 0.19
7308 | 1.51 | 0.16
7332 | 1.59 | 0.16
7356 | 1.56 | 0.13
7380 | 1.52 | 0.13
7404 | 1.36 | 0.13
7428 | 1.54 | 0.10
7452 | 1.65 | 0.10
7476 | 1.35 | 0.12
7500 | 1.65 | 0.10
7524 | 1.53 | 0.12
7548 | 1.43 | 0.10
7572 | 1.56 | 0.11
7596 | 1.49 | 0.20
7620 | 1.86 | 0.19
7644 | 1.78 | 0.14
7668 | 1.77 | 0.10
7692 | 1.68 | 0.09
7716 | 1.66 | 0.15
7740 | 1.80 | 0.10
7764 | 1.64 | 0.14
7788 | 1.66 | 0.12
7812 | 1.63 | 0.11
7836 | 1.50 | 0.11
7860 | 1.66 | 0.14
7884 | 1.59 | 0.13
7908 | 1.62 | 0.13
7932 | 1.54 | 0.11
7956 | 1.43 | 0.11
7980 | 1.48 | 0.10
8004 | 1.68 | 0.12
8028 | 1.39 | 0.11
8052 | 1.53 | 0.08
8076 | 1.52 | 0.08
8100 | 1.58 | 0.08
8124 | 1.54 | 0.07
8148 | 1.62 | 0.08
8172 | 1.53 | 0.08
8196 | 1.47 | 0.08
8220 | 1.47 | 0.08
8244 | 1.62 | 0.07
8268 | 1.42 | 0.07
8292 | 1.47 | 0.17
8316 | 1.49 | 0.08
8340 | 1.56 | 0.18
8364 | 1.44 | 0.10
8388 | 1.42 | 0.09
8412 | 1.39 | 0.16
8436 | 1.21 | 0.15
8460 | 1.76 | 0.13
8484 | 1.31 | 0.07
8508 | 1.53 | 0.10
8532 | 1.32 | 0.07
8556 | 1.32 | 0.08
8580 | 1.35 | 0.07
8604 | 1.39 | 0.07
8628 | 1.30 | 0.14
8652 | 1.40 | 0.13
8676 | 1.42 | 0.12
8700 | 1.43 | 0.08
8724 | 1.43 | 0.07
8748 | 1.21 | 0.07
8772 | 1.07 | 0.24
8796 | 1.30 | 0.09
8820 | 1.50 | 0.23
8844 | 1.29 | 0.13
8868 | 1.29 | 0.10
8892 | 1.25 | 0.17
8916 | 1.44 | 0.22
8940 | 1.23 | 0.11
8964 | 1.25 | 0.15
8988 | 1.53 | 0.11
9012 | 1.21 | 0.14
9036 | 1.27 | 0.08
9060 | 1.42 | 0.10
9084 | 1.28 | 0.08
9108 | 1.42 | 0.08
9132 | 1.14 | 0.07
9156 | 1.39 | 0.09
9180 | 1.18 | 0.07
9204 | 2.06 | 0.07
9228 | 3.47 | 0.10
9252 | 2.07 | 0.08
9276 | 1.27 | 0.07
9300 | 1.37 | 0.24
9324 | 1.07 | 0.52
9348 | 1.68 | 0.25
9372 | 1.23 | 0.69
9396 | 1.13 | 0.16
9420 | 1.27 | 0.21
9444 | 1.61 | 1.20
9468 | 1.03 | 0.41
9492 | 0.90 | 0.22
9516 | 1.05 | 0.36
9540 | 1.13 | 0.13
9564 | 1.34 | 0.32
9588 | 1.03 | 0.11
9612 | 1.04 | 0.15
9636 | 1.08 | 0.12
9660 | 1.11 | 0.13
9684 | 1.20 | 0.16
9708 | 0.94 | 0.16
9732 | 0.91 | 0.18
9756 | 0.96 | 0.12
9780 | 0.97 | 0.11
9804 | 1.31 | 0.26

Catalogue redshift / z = 0.40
